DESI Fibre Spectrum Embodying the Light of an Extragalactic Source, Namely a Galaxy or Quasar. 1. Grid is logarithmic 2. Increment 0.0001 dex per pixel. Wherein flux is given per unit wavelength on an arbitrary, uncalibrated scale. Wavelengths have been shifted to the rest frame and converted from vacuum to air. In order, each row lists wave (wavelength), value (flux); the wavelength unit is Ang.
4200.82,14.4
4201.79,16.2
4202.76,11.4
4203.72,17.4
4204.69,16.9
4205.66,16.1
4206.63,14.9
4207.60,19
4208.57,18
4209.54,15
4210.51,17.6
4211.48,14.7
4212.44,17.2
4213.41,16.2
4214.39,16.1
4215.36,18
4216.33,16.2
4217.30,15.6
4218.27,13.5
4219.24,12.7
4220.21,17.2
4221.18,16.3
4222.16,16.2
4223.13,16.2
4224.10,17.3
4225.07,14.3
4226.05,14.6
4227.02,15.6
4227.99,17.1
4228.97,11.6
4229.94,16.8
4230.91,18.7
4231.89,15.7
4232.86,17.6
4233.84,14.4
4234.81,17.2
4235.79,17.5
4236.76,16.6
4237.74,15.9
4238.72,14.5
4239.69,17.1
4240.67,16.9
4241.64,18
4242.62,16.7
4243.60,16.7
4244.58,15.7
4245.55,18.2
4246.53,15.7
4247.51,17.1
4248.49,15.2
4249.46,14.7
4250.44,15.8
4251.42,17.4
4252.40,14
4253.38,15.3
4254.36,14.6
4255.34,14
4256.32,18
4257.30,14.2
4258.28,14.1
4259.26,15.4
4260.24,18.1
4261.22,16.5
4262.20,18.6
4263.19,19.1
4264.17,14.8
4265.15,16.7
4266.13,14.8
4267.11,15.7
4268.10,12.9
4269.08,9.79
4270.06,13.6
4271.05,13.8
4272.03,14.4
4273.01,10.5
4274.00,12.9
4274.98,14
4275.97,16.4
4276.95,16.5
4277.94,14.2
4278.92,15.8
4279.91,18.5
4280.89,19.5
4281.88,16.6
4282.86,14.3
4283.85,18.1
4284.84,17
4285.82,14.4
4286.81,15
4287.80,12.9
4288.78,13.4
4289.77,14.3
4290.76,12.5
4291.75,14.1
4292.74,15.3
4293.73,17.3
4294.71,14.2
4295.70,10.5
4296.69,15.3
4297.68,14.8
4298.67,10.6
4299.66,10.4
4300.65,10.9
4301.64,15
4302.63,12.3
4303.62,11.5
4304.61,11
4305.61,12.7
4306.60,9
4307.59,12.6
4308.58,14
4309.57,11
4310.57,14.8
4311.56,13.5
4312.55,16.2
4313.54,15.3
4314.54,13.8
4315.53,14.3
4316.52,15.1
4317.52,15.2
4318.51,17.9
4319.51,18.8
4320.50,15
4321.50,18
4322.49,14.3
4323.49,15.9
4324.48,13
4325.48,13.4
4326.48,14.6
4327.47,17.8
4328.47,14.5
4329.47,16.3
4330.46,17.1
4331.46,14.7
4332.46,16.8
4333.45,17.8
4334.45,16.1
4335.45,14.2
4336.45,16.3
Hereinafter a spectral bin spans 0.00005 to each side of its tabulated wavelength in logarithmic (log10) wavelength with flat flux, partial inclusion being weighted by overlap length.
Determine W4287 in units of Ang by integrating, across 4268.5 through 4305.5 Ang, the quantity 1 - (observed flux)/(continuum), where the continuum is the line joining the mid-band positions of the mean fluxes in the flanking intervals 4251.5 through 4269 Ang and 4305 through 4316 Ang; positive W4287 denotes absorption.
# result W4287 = 0.8 Ang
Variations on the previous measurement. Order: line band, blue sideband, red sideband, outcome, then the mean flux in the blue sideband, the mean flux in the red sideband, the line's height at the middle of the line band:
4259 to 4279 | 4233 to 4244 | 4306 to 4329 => 1.10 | 16.5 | 14.7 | 15.8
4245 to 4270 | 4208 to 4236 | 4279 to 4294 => 0.25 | 16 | 15.5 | 15.8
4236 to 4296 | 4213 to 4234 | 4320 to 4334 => 1.33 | 15.8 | 15.7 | 15.8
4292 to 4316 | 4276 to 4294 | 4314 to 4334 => 3.74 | 15.5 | 15.7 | 15.6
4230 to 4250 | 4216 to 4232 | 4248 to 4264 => -0.94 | 15.6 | 15.9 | 15.8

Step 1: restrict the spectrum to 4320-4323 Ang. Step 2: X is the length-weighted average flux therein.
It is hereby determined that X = 15.8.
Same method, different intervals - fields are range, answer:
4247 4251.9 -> 16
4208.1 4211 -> 16.8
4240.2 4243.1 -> 17.2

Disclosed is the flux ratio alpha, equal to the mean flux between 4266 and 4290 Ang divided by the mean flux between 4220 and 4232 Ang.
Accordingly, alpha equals 0.93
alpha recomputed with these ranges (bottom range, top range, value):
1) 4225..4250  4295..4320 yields 0.83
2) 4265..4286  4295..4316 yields 0.86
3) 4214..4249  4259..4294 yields 0.94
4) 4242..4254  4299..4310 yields 0.74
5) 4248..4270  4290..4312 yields 0.84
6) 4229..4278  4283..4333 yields 0.92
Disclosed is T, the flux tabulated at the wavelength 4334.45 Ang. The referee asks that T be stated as 16.1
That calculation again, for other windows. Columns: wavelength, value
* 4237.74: 15.9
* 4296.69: 15.3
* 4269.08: 9.79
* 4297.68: 14.8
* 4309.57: 11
